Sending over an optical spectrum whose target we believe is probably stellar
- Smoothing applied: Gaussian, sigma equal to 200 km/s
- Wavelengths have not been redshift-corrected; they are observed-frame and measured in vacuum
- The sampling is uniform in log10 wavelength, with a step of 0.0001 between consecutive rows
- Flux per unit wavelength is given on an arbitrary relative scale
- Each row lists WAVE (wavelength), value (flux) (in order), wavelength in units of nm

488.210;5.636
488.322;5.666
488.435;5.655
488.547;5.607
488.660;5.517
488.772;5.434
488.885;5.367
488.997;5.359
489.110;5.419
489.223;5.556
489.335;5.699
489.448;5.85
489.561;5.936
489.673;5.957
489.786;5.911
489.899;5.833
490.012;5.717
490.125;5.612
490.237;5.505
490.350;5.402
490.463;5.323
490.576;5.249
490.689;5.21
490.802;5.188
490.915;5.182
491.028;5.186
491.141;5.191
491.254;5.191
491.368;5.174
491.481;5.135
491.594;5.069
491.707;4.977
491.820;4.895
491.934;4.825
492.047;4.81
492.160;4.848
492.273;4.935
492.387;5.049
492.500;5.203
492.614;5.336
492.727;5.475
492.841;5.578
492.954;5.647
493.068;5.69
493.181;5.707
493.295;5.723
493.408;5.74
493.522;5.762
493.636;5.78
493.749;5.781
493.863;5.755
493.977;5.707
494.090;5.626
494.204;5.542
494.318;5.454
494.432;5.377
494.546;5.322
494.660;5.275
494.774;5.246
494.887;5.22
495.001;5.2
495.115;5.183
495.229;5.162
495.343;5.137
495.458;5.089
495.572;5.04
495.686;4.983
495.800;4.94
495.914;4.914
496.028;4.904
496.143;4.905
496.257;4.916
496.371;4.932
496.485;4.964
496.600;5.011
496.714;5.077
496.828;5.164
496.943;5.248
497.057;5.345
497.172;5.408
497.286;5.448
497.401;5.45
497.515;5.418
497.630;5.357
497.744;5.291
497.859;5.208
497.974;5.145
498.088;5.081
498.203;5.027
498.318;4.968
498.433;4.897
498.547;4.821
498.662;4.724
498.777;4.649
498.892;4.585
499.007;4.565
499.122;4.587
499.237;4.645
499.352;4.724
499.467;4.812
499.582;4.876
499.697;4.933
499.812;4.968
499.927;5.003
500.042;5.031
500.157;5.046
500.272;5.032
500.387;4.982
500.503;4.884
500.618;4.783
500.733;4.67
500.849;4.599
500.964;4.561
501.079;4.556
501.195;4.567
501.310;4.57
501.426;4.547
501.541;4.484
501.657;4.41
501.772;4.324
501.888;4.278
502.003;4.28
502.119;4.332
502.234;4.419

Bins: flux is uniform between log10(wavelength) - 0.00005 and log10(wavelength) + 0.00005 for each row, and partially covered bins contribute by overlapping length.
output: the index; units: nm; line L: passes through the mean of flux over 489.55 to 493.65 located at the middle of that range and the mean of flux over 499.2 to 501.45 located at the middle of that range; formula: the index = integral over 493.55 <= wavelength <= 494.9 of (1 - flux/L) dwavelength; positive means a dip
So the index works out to -0.08 nm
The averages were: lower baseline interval 5.37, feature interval 5.52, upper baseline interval 4.79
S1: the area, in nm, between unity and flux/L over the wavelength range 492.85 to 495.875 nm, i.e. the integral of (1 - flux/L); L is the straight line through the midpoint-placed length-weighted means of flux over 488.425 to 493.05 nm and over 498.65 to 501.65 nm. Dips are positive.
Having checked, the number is -0.176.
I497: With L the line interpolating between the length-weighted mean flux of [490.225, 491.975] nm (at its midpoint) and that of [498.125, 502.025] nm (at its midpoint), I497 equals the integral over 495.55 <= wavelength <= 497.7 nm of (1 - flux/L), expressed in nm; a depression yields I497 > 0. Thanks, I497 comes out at -0.11 nm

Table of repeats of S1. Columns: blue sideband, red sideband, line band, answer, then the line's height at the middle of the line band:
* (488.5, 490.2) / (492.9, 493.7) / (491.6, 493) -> 0.14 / 5.71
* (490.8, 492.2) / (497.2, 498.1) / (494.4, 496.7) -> 0.06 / 5.23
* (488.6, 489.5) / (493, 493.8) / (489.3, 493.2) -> 0.19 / 5.63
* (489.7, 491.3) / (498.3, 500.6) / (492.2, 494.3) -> -0.13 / 5.24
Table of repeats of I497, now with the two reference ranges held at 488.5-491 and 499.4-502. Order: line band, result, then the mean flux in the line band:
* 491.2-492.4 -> 0.09 nm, 4.99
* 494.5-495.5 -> -0.01 nm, 5.2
